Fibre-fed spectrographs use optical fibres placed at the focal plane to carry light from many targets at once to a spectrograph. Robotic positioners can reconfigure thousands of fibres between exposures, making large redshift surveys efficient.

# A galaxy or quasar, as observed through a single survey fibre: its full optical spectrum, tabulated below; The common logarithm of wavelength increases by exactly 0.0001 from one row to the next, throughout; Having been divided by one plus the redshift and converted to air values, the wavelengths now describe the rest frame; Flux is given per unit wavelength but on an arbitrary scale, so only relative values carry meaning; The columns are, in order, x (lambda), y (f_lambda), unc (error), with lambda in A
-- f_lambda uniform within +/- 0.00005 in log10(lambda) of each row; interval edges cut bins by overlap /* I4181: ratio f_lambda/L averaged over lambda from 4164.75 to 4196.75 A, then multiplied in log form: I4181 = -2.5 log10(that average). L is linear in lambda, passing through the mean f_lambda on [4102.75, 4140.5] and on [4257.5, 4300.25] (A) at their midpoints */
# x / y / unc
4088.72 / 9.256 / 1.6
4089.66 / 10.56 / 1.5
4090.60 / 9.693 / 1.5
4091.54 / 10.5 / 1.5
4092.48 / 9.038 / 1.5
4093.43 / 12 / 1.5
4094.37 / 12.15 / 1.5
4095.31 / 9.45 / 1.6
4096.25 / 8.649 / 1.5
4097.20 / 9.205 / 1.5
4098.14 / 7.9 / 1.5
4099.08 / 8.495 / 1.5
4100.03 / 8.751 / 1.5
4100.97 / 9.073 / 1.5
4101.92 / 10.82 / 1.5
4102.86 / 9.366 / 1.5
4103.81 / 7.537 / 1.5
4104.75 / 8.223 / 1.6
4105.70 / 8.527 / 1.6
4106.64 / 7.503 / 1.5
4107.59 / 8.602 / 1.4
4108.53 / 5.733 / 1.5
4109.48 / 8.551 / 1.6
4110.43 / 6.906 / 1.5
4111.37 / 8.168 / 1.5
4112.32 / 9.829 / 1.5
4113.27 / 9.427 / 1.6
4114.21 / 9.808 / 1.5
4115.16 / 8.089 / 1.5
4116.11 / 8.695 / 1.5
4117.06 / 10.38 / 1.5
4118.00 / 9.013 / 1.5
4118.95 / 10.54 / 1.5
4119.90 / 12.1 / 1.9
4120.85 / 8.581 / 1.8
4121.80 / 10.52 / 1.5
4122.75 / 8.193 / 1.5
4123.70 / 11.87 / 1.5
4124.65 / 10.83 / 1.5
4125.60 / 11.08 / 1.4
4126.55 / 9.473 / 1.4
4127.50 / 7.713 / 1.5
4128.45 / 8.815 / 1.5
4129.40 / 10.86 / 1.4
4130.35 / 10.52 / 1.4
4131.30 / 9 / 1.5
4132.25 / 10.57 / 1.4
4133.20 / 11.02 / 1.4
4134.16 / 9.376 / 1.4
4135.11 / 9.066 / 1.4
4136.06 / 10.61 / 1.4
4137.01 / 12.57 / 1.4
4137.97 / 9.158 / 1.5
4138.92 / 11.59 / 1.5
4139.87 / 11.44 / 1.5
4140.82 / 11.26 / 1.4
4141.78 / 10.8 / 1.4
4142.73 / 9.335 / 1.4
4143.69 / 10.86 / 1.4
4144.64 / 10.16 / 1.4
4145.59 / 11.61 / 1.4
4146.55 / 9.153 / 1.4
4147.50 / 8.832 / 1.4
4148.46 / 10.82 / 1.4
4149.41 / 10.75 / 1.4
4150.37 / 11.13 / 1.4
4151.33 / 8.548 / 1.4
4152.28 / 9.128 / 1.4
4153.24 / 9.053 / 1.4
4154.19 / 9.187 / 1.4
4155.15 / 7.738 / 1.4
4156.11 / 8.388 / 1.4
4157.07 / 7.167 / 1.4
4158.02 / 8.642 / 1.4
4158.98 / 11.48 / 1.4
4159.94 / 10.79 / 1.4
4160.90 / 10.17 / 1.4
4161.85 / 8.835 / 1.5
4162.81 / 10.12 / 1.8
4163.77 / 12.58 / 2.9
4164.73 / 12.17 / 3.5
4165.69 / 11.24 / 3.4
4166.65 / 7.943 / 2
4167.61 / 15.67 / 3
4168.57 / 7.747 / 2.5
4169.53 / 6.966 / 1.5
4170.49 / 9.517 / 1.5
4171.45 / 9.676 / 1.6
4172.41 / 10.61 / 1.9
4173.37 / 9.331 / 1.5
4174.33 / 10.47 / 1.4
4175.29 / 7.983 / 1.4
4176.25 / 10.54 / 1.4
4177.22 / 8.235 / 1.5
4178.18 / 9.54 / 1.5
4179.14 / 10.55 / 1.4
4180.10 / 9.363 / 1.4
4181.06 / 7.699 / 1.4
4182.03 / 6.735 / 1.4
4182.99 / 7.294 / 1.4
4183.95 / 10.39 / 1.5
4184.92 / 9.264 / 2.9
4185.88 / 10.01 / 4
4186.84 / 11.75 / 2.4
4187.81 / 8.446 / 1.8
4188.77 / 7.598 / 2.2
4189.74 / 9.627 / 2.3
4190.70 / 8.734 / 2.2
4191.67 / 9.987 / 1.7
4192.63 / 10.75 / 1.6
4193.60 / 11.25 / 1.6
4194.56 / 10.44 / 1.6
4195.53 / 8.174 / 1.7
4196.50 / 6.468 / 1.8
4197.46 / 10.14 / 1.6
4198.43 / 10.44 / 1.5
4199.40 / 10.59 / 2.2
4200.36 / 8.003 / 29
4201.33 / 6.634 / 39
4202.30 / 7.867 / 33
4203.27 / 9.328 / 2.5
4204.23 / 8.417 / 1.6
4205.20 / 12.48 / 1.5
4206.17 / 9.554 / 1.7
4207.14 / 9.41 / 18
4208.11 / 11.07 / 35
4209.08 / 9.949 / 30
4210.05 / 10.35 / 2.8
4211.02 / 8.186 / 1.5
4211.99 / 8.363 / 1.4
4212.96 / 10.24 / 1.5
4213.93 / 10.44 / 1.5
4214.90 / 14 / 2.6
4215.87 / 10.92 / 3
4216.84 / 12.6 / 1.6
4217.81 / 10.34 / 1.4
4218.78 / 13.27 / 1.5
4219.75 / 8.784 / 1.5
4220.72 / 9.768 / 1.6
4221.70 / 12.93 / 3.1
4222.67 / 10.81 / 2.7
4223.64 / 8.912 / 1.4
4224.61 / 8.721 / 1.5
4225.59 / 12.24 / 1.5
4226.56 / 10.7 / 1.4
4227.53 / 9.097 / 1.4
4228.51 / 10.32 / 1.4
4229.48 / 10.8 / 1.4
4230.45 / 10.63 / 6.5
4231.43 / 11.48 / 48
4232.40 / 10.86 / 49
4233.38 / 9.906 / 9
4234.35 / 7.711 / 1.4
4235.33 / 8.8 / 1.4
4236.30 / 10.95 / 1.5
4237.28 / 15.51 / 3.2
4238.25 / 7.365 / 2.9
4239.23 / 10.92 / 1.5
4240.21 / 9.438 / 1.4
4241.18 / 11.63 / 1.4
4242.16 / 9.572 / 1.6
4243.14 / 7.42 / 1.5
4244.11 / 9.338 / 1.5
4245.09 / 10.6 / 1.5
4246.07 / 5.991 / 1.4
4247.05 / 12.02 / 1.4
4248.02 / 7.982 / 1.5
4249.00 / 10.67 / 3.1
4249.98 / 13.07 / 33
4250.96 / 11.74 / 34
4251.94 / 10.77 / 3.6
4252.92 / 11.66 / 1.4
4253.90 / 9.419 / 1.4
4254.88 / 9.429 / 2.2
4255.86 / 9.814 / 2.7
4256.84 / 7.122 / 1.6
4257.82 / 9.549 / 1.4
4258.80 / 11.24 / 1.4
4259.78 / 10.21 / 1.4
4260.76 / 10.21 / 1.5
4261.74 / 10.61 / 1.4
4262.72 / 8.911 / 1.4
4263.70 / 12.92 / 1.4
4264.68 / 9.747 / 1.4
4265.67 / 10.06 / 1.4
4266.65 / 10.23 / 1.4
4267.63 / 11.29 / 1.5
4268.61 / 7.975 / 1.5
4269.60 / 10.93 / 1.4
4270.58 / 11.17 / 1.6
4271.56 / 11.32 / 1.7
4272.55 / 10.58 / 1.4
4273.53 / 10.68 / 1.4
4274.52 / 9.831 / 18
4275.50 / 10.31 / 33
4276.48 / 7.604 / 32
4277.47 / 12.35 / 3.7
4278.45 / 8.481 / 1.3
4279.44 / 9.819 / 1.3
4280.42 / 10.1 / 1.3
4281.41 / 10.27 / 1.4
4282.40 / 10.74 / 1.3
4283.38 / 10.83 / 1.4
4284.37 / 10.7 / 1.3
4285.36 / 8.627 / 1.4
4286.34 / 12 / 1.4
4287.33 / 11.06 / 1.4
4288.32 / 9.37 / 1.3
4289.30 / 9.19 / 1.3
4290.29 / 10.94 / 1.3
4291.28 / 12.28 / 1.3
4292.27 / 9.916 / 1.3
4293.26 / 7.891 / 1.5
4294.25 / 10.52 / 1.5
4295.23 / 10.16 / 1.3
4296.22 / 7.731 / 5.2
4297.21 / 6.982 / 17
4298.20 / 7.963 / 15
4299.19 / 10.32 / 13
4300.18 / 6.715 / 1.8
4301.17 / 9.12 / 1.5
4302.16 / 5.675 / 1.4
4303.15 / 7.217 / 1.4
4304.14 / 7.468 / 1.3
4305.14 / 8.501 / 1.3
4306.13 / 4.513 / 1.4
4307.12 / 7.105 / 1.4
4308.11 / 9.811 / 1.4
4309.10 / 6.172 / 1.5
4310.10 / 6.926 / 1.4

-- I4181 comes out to 0.03 mag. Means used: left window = 9.51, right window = 10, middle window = 9.45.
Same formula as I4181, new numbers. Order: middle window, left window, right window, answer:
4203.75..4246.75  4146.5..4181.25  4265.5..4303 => -0.06 mag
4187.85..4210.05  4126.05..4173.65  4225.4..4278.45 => 0.08 mag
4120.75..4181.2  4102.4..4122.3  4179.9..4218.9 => -0.08 mag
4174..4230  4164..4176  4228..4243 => 0.04 mag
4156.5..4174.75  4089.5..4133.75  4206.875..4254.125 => -0.02 mag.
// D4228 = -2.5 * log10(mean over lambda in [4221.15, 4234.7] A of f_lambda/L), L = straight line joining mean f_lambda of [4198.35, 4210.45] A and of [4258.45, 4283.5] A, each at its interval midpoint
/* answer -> -0.064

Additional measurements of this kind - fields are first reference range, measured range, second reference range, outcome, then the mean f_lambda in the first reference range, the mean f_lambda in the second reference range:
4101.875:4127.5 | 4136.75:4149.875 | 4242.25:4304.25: -0.143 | 9.15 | 9.8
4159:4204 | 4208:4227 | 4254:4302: -0.103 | 9.53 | 9.88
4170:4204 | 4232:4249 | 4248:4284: 0.018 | 9.24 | 10.3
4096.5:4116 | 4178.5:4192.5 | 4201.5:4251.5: 0.058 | 8.53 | 10.2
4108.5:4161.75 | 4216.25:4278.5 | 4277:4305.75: -0.087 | 9.76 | 9.39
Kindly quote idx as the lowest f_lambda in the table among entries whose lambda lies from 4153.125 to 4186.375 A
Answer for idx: 6.735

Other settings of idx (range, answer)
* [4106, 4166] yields 5.733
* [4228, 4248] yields 5.991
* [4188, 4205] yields 6.468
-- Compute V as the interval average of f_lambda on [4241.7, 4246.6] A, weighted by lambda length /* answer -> 8.6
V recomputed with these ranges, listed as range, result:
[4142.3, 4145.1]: 10.1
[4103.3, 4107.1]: 7.96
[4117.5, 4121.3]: 10.1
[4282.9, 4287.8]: 10.6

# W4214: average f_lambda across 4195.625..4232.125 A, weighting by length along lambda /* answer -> 10.1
